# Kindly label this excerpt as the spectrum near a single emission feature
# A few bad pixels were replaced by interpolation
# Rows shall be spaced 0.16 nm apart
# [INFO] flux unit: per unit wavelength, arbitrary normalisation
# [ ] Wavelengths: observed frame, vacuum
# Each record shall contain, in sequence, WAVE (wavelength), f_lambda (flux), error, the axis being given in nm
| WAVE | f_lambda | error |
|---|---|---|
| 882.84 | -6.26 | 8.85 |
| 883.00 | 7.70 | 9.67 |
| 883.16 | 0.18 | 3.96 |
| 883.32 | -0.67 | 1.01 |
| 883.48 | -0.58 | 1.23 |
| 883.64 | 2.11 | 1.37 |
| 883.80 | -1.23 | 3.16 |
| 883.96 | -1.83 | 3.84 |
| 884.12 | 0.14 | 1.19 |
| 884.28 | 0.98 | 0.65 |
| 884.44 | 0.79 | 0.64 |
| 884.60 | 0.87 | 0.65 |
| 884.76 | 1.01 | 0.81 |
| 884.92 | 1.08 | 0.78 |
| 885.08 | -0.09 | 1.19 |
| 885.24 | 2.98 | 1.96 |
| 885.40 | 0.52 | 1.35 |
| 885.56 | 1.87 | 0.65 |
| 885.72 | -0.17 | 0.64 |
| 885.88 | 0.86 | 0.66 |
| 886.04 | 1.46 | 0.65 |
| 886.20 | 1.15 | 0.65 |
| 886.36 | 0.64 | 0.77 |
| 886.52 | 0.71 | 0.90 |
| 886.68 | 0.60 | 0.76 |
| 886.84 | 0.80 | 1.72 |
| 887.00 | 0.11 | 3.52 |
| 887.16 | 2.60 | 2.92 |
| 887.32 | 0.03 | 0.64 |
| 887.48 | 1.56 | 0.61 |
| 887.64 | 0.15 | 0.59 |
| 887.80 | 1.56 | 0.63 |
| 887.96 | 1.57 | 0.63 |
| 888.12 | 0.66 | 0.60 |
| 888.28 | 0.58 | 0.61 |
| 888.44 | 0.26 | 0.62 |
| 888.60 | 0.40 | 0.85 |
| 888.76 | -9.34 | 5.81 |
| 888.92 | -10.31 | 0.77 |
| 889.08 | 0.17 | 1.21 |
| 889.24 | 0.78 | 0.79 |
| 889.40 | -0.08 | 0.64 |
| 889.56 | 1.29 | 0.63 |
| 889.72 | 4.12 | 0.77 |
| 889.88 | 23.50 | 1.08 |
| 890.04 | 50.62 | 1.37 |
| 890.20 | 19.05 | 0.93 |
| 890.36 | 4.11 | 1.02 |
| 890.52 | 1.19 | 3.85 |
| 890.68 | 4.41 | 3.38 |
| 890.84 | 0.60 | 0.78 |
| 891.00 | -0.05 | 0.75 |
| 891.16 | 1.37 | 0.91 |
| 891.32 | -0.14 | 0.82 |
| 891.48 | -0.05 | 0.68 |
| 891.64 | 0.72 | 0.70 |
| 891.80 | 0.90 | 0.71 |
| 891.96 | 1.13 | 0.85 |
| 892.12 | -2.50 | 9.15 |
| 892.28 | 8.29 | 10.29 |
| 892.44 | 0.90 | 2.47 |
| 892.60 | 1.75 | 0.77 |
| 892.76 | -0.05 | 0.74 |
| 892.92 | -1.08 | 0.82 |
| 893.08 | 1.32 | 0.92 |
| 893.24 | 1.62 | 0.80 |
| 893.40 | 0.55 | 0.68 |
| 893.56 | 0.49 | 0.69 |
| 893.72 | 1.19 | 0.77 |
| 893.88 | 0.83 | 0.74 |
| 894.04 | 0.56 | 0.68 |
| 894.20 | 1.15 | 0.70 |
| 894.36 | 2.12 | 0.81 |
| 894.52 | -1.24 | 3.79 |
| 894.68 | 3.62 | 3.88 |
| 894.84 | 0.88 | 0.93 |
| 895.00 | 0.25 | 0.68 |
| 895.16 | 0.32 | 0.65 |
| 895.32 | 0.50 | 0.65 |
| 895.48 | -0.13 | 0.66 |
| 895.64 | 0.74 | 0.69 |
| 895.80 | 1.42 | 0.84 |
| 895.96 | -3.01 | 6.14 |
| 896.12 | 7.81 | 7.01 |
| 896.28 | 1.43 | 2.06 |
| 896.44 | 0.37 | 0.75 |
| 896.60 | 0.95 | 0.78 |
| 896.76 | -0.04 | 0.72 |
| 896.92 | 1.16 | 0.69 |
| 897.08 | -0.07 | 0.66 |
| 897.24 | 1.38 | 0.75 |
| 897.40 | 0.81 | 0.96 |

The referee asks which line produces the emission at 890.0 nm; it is [O III] 5007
